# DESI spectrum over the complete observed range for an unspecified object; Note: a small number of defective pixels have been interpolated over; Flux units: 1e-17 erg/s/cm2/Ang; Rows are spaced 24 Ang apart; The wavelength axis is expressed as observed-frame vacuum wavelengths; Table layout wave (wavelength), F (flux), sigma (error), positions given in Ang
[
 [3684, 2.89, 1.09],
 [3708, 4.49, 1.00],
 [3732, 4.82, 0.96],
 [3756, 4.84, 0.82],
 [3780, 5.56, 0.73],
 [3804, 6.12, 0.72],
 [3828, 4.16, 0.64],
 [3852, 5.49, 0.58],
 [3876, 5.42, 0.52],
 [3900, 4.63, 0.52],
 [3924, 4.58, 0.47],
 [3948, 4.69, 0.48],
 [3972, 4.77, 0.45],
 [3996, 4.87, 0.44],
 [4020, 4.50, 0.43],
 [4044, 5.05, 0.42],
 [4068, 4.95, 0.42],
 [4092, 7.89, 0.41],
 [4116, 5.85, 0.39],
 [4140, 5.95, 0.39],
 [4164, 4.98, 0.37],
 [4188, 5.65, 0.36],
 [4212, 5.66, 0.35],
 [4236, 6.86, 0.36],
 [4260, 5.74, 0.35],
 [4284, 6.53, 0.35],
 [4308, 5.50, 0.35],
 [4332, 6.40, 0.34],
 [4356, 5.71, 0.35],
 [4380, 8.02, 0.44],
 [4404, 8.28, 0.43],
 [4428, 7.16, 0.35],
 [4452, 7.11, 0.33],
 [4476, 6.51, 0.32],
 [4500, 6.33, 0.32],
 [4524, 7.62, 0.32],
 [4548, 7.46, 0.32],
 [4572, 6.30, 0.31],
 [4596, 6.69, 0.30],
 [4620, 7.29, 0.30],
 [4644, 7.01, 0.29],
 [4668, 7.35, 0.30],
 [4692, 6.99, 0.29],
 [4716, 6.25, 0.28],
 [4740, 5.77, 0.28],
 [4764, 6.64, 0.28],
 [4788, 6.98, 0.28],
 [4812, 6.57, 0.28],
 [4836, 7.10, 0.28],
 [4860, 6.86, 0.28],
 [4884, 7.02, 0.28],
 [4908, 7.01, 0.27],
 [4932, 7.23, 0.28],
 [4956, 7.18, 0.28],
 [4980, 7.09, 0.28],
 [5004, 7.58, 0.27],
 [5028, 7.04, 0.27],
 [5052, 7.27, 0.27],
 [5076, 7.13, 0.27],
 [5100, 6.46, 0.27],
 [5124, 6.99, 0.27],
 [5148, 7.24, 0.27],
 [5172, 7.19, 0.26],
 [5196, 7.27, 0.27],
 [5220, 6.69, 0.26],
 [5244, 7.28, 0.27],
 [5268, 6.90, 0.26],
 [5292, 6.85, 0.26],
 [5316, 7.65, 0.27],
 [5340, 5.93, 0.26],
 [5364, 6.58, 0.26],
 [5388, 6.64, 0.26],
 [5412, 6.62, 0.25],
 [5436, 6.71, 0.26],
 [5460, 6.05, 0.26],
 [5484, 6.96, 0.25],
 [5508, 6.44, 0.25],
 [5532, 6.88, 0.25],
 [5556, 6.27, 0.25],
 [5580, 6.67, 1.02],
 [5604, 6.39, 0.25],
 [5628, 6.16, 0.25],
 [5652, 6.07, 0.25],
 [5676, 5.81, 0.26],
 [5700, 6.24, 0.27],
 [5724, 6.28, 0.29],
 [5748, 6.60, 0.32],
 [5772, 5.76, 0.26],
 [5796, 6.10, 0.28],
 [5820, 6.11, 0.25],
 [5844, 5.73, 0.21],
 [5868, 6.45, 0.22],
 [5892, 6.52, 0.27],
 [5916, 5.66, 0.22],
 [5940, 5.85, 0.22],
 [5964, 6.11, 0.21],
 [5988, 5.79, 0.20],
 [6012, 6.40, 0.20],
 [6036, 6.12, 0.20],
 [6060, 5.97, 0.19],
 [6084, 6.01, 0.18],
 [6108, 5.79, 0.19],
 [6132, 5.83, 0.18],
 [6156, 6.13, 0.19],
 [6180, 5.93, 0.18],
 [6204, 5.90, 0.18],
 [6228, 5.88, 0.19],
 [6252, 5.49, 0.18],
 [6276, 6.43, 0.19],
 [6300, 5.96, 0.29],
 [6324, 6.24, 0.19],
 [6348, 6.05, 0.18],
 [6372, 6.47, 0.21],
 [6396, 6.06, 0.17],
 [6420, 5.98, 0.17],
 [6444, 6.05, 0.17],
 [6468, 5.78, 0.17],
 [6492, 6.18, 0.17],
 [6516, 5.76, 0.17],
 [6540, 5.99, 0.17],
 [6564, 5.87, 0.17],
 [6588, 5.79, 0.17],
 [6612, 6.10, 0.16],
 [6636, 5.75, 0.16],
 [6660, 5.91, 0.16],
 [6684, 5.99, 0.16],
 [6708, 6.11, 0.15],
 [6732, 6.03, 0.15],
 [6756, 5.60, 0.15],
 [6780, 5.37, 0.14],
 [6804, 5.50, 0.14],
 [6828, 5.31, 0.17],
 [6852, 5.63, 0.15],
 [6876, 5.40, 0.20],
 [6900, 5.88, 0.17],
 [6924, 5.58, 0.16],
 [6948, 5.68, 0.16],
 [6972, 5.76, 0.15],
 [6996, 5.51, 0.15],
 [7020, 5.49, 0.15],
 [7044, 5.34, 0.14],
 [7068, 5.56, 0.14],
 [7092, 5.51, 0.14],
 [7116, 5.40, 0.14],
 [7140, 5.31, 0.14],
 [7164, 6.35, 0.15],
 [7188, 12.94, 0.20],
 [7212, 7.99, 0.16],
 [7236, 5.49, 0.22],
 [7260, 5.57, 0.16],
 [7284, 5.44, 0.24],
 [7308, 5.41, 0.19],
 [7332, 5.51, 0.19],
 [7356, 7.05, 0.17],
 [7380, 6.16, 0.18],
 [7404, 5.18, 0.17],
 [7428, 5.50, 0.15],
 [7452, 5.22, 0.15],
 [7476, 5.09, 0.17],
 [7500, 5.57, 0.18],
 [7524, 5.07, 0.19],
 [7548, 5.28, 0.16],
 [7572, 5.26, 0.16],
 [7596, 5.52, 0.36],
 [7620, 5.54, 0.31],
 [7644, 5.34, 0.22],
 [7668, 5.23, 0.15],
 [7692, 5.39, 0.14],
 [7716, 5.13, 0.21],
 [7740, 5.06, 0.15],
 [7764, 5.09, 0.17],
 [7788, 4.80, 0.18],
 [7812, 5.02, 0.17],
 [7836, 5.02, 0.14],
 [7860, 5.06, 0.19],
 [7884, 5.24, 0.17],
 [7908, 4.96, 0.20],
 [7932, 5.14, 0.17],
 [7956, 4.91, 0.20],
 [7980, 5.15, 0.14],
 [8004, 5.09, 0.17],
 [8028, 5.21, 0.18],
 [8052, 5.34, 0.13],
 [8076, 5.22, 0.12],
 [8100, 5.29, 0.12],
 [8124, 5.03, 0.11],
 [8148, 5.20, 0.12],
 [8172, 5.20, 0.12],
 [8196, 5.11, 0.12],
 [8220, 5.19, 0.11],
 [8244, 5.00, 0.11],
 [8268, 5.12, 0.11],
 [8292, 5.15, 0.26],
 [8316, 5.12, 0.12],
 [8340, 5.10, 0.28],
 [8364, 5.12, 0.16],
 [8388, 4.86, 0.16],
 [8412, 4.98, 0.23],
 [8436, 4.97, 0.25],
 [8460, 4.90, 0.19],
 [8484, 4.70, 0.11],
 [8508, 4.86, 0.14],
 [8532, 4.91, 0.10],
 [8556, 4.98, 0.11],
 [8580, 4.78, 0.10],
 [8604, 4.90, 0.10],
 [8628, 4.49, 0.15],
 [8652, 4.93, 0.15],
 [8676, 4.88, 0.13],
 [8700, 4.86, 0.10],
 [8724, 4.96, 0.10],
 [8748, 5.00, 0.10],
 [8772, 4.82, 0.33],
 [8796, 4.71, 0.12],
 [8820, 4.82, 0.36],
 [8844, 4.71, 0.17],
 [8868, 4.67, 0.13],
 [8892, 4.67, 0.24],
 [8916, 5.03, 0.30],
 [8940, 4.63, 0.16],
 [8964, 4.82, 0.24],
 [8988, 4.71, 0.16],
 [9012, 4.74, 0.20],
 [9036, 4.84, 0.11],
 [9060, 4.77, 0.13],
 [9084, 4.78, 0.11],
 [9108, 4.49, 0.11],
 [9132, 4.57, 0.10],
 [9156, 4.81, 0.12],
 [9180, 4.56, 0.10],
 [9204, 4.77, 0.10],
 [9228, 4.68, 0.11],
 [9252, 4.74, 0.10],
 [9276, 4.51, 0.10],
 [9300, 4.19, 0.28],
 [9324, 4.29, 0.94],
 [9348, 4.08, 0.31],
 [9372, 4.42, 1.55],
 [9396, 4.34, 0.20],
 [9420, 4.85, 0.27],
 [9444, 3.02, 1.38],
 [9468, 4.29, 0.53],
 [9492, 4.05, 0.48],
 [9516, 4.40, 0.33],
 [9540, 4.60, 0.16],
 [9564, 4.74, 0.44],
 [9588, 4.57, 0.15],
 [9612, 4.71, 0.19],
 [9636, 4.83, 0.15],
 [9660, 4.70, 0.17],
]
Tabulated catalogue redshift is 0.10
